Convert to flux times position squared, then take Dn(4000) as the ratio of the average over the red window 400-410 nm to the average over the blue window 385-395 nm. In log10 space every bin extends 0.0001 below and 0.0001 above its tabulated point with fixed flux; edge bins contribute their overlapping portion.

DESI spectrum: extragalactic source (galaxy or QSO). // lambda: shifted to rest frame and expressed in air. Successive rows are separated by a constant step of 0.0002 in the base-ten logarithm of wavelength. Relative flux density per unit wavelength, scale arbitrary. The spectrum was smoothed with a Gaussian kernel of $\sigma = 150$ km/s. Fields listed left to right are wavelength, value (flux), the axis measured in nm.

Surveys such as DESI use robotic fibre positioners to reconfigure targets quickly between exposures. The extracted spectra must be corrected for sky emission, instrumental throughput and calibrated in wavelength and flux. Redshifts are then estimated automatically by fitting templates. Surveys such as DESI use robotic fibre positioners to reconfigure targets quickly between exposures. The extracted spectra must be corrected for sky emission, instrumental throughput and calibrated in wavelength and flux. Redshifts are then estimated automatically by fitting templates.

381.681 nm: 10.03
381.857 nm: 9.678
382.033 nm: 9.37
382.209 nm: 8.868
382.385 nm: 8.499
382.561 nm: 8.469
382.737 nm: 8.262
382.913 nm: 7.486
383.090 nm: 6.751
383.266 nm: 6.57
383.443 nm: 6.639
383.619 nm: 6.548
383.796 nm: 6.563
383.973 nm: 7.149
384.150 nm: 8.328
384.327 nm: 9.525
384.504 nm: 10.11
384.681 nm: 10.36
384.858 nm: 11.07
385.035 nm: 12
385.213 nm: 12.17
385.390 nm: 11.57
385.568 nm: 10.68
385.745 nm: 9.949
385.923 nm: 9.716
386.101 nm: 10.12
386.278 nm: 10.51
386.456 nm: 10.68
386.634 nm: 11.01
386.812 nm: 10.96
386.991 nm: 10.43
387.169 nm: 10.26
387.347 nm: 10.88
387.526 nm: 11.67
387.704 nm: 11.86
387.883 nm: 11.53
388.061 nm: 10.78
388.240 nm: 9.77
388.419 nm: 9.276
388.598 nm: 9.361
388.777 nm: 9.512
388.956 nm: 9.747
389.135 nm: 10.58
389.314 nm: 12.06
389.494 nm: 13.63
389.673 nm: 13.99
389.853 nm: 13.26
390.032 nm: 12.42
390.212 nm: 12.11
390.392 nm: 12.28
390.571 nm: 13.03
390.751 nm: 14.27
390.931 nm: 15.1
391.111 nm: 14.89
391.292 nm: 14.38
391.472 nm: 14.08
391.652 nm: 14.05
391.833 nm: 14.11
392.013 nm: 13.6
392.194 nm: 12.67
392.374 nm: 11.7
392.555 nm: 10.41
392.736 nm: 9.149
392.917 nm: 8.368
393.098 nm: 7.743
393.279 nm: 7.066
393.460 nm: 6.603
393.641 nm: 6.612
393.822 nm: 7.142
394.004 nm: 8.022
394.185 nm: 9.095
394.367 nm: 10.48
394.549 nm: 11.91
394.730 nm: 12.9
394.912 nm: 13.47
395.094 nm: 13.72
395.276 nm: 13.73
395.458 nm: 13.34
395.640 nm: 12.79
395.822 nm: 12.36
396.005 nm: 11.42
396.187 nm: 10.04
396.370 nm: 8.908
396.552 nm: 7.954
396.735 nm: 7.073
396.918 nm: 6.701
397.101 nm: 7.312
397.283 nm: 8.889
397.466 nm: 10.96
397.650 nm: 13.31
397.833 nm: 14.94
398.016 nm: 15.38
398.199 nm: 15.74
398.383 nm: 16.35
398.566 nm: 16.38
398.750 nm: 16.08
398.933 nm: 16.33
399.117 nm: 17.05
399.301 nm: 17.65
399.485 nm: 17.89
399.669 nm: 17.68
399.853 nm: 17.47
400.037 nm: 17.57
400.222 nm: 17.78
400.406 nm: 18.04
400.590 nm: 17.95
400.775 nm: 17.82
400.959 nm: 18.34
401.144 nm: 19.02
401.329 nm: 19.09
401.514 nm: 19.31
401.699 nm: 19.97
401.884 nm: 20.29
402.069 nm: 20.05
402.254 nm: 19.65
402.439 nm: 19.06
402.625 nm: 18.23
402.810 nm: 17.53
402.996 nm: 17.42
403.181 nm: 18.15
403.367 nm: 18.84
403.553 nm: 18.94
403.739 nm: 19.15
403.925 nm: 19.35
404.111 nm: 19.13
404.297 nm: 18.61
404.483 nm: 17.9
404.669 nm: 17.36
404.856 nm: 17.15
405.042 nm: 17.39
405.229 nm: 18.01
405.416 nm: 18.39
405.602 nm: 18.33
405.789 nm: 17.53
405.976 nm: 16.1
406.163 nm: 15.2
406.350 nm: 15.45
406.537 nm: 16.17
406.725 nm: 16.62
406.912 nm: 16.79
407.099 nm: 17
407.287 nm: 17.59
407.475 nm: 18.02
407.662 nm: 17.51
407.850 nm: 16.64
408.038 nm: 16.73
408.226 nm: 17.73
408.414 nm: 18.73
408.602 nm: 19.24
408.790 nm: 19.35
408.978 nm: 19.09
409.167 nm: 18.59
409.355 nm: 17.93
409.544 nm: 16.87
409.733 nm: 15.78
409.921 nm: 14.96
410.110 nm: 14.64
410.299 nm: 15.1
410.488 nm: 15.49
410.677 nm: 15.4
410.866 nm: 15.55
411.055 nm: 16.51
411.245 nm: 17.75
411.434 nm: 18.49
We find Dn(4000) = 1.73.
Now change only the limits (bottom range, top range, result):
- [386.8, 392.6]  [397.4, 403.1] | 1.52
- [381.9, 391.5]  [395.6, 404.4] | 1.62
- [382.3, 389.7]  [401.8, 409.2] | 2.00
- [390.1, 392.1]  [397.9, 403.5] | 1.37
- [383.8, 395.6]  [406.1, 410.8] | 1.67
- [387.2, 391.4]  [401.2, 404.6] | 1.69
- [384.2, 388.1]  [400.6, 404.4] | 1.90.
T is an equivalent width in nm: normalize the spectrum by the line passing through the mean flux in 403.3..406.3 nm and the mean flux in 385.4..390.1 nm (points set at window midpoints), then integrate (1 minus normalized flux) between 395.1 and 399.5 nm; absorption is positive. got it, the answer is 0.627 nm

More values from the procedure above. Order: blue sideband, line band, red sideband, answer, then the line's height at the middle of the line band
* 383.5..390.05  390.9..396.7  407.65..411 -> 0.63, 12.5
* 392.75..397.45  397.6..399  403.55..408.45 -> -0.42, 12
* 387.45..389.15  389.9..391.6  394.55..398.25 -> -0.46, 10.7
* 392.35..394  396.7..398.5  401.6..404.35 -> 0.18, 13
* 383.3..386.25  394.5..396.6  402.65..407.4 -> 0.28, 13.8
